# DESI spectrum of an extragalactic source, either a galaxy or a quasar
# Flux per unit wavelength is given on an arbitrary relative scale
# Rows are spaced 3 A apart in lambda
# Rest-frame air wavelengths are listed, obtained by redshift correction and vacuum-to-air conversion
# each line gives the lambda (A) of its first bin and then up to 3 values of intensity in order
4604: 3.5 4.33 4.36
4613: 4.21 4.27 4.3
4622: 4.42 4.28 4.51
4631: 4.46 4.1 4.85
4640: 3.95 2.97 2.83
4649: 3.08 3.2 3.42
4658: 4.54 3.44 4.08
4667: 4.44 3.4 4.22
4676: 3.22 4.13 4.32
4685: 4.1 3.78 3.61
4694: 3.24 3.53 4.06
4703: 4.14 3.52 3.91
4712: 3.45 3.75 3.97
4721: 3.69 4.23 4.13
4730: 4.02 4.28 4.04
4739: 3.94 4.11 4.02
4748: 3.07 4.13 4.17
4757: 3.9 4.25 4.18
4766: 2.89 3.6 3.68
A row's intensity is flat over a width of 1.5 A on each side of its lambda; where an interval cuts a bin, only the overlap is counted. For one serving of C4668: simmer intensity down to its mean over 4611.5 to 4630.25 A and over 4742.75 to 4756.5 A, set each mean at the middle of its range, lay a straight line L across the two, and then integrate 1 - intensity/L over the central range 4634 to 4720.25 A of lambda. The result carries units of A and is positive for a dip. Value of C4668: 7.7 A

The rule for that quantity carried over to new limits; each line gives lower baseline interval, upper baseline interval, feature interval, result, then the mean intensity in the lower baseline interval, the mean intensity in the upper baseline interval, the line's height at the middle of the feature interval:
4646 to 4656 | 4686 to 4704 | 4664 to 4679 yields -2.0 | 3.16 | 3.73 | 3.43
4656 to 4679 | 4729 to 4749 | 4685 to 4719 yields 1.6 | 3.91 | 3.94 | 3.93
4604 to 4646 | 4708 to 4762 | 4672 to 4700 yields 1.7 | 4.16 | 3.95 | 4.04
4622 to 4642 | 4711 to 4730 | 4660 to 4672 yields 0.8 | 4.33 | 3.89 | 4.16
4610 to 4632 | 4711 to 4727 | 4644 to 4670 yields 3.5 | 4.35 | 3.86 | 4.17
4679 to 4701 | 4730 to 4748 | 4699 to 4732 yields 0.1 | 3.82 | 3.99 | 3.91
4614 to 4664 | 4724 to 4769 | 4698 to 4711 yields 0.2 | 3.92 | 3.94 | 3.93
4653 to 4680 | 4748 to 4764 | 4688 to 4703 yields 0.9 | 3.86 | 4.03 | 3.91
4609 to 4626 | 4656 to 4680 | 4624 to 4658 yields 2.6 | 4.31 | 3.92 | 4.13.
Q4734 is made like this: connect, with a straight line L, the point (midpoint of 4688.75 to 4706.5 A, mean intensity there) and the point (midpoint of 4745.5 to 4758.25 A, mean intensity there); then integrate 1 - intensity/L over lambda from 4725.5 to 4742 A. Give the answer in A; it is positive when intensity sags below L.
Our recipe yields -1.3 A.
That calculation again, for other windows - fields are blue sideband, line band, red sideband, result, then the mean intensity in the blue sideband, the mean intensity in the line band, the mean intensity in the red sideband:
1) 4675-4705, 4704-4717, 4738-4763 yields 0.6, 3.82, 3.69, 3.96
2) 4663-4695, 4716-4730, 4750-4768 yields -0.4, 3.87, 4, 3.91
